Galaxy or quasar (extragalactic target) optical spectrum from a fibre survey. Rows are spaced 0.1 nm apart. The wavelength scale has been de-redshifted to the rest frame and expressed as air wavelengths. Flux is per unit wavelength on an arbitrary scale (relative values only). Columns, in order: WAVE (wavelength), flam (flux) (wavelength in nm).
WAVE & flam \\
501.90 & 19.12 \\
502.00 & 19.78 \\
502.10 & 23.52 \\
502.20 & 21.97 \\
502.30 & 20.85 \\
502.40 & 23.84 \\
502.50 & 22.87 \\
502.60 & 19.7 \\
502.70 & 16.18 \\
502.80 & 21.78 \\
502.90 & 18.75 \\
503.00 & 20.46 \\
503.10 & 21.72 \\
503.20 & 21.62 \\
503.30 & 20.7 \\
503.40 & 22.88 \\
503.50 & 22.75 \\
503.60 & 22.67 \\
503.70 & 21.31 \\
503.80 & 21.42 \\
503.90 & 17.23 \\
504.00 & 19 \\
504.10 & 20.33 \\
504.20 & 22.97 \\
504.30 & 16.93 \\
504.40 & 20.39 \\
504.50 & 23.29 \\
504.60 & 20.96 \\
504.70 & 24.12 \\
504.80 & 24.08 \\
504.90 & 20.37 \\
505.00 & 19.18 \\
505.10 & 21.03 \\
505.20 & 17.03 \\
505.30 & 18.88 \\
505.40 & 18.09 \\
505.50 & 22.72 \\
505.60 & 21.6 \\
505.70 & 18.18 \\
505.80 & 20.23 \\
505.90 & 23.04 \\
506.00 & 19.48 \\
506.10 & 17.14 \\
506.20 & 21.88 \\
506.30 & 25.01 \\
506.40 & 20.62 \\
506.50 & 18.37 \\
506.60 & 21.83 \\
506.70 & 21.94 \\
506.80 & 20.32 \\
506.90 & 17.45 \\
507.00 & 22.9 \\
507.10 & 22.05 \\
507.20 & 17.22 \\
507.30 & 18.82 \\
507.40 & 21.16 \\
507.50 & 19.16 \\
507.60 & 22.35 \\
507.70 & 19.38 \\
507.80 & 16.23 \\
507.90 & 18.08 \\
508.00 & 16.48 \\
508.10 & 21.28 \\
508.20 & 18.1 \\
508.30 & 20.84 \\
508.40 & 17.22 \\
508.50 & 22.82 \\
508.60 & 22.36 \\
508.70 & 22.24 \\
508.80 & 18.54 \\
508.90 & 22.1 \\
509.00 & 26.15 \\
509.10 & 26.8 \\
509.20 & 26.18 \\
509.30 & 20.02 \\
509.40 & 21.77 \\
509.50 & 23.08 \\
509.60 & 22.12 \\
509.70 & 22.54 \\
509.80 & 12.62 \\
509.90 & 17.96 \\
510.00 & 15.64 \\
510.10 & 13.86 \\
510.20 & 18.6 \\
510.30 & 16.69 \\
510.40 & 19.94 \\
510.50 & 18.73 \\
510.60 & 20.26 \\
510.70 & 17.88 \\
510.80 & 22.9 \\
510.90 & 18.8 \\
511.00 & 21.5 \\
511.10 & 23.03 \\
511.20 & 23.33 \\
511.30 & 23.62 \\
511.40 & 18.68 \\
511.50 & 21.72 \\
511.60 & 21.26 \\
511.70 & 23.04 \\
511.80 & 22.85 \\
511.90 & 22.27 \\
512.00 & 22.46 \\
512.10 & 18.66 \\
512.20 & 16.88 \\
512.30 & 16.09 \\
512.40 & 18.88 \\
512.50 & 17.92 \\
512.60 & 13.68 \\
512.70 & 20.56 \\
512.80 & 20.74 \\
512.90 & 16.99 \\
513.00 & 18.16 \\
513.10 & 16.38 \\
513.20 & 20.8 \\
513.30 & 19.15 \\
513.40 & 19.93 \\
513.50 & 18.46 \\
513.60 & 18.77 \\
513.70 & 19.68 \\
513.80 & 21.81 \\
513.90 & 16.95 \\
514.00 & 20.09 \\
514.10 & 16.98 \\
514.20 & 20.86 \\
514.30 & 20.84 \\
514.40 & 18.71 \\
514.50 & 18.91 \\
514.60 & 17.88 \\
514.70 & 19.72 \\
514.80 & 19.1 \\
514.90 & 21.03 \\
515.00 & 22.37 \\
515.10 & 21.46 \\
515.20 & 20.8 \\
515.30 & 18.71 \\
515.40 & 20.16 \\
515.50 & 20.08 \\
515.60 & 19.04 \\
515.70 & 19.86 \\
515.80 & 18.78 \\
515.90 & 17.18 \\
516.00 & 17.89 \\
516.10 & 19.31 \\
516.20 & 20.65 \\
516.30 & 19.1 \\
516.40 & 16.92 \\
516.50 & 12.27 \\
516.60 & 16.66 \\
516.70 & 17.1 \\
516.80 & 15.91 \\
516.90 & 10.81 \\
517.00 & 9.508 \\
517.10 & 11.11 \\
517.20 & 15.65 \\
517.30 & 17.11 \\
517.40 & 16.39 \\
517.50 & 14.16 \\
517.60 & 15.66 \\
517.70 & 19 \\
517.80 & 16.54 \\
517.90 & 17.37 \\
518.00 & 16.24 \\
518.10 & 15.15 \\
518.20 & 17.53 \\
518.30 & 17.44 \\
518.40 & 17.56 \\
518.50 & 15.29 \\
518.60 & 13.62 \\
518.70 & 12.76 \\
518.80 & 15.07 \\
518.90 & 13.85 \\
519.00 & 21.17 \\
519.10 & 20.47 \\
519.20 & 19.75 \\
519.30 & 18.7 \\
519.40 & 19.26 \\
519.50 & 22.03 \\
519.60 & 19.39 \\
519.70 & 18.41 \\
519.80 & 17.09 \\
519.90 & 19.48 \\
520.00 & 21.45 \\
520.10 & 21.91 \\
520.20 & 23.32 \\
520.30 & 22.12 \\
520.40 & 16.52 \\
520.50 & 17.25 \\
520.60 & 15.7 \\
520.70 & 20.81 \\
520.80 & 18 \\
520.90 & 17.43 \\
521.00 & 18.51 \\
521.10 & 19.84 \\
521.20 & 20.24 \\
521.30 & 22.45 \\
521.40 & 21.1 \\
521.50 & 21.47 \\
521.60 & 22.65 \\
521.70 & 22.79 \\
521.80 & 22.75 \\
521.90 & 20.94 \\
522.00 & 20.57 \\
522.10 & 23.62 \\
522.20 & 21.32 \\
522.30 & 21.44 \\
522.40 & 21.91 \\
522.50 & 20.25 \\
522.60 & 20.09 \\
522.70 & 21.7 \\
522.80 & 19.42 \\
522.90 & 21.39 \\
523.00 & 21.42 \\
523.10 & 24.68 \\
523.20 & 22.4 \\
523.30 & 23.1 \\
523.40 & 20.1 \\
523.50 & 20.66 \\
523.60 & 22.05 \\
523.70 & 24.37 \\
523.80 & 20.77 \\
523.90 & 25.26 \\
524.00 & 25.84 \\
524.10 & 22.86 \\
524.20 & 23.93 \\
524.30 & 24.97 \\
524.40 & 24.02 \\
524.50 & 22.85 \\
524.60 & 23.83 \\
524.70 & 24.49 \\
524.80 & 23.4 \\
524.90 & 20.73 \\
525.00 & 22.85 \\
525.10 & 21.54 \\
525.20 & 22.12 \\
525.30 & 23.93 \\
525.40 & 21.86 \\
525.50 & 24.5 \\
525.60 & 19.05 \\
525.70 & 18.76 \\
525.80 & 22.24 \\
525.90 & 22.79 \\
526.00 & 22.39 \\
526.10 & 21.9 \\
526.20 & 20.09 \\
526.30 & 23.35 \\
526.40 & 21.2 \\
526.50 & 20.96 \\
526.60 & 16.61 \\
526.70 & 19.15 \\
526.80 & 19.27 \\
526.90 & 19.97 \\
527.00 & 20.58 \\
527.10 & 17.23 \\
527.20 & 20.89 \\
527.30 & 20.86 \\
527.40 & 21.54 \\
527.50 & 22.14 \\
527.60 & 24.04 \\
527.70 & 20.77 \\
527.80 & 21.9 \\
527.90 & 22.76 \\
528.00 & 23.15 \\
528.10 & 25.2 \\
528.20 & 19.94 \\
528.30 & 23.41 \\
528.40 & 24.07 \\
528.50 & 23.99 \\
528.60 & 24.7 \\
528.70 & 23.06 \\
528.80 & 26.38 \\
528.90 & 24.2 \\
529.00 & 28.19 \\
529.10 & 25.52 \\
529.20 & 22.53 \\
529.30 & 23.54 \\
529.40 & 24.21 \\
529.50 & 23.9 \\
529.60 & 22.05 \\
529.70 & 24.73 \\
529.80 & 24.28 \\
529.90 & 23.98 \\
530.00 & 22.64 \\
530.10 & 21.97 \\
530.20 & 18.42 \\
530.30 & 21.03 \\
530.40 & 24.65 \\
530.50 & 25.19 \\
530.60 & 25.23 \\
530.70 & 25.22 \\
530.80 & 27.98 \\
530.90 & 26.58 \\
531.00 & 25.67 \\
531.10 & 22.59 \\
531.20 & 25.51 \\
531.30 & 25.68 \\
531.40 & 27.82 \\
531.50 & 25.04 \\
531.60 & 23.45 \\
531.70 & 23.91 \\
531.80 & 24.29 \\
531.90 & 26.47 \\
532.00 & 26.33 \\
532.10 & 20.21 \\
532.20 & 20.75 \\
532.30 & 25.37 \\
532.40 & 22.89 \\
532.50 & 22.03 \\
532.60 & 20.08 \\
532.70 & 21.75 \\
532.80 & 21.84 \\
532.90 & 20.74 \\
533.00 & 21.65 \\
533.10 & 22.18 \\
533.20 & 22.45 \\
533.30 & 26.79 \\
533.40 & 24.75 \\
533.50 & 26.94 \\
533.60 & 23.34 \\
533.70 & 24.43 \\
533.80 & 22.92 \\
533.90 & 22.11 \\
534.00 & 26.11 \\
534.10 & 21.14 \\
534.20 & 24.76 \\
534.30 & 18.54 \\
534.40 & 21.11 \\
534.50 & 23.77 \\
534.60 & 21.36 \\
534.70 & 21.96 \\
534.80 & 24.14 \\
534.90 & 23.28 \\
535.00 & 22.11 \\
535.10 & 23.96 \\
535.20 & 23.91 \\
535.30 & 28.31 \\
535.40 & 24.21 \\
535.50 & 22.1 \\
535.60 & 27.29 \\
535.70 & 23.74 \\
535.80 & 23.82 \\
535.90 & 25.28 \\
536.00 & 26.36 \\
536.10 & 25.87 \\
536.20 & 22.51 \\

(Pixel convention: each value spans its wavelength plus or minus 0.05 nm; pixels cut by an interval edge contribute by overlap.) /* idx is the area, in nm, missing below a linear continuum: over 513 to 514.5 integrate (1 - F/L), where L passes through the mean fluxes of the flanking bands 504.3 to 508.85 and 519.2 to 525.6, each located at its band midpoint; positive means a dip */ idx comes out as 0.12 nm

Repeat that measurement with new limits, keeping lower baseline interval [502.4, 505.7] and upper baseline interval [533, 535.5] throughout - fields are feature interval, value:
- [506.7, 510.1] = 0.13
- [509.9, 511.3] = 0.12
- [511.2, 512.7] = 0.10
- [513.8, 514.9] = 0.12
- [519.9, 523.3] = 0.22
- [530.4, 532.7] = -0.12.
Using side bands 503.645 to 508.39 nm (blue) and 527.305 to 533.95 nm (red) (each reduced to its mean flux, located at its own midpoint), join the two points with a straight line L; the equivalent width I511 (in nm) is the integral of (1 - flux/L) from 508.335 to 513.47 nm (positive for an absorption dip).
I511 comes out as 0.19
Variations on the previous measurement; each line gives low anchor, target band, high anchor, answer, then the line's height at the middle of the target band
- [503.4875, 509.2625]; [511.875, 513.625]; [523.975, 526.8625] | 0.21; 21.1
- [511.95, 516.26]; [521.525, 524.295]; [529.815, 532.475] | -0.06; 21.7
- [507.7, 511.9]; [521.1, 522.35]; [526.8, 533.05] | 0.02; 22.1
